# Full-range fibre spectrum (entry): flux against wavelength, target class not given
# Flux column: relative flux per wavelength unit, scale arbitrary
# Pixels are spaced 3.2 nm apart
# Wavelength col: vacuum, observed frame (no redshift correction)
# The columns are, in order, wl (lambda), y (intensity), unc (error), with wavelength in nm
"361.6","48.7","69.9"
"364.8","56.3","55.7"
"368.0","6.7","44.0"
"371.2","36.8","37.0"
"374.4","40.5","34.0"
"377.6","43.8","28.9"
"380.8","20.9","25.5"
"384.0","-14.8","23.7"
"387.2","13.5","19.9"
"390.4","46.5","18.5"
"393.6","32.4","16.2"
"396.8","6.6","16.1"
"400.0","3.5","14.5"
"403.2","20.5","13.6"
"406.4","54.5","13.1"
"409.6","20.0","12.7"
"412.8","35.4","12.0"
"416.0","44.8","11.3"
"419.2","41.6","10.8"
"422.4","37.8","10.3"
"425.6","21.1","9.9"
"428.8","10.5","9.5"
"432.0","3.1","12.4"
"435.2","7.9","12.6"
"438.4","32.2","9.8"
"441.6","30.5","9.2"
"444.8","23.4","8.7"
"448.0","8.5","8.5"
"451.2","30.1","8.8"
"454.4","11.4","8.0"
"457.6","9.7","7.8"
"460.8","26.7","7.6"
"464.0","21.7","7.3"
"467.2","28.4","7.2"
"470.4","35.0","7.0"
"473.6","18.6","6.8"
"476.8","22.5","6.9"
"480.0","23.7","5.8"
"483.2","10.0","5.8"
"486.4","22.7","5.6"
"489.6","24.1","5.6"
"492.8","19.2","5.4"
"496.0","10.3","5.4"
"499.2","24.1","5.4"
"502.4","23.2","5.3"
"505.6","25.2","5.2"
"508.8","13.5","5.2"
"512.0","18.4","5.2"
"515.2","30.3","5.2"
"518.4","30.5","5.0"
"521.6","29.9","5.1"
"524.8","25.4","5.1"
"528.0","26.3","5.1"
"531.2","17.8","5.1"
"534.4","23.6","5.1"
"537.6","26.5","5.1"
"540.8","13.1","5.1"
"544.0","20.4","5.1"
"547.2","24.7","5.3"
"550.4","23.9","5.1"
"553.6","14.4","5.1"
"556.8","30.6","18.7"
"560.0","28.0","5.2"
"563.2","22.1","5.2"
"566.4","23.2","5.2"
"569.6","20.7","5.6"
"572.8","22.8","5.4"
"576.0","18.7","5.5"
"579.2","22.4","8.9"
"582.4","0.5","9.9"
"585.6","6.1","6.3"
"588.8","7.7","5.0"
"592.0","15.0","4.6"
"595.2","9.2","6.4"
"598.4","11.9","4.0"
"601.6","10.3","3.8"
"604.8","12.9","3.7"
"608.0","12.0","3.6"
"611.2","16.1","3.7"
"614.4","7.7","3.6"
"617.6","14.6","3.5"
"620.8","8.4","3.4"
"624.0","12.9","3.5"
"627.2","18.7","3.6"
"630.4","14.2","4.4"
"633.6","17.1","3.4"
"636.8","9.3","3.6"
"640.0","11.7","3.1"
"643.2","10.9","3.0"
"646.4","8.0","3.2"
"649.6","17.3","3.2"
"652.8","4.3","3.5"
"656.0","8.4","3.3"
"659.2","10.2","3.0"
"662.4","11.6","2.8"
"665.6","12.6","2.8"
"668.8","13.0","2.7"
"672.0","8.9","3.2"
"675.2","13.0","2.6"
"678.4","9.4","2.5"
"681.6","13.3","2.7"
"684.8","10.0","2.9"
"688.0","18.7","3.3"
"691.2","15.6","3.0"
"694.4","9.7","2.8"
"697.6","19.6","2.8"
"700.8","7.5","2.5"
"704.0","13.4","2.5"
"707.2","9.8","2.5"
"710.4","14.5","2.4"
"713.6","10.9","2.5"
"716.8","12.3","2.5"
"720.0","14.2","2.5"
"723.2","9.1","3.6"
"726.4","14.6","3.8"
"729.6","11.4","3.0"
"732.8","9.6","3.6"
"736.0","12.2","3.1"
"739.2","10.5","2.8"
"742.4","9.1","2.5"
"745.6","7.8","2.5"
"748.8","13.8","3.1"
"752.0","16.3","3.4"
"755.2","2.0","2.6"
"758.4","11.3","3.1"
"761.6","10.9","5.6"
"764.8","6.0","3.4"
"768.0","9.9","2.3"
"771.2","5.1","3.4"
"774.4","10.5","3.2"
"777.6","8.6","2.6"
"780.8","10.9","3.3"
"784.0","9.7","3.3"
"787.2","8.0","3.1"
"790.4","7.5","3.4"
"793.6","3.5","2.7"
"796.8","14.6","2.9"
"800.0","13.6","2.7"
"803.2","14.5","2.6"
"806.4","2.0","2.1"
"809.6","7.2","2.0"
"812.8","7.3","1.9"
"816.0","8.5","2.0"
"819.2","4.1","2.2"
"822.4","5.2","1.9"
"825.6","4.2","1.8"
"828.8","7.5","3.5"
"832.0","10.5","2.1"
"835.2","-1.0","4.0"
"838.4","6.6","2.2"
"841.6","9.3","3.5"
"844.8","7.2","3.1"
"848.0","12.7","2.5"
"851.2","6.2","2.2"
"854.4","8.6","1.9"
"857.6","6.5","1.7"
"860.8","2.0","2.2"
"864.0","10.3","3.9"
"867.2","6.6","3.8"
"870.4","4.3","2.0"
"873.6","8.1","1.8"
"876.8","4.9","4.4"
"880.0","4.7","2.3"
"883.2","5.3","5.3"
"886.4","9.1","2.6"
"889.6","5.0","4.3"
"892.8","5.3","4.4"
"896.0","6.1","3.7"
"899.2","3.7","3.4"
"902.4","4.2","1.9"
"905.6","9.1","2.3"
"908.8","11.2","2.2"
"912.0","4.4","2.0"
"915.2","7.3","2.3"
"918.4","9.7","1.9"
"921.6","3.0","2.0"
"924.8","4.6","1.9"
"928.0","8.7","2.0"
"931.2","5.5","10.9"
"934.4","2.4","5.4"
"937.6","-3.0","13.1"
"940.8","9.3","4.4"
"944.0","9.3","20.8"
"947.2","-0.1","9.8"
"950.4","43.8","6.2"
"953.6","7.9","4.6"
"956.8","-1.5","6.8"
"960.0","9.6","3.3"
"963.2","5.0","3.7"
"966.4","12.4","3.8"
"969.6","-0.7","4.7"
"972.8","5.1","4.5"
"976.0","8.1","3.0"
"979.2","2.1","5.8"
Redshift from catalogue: 1.55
